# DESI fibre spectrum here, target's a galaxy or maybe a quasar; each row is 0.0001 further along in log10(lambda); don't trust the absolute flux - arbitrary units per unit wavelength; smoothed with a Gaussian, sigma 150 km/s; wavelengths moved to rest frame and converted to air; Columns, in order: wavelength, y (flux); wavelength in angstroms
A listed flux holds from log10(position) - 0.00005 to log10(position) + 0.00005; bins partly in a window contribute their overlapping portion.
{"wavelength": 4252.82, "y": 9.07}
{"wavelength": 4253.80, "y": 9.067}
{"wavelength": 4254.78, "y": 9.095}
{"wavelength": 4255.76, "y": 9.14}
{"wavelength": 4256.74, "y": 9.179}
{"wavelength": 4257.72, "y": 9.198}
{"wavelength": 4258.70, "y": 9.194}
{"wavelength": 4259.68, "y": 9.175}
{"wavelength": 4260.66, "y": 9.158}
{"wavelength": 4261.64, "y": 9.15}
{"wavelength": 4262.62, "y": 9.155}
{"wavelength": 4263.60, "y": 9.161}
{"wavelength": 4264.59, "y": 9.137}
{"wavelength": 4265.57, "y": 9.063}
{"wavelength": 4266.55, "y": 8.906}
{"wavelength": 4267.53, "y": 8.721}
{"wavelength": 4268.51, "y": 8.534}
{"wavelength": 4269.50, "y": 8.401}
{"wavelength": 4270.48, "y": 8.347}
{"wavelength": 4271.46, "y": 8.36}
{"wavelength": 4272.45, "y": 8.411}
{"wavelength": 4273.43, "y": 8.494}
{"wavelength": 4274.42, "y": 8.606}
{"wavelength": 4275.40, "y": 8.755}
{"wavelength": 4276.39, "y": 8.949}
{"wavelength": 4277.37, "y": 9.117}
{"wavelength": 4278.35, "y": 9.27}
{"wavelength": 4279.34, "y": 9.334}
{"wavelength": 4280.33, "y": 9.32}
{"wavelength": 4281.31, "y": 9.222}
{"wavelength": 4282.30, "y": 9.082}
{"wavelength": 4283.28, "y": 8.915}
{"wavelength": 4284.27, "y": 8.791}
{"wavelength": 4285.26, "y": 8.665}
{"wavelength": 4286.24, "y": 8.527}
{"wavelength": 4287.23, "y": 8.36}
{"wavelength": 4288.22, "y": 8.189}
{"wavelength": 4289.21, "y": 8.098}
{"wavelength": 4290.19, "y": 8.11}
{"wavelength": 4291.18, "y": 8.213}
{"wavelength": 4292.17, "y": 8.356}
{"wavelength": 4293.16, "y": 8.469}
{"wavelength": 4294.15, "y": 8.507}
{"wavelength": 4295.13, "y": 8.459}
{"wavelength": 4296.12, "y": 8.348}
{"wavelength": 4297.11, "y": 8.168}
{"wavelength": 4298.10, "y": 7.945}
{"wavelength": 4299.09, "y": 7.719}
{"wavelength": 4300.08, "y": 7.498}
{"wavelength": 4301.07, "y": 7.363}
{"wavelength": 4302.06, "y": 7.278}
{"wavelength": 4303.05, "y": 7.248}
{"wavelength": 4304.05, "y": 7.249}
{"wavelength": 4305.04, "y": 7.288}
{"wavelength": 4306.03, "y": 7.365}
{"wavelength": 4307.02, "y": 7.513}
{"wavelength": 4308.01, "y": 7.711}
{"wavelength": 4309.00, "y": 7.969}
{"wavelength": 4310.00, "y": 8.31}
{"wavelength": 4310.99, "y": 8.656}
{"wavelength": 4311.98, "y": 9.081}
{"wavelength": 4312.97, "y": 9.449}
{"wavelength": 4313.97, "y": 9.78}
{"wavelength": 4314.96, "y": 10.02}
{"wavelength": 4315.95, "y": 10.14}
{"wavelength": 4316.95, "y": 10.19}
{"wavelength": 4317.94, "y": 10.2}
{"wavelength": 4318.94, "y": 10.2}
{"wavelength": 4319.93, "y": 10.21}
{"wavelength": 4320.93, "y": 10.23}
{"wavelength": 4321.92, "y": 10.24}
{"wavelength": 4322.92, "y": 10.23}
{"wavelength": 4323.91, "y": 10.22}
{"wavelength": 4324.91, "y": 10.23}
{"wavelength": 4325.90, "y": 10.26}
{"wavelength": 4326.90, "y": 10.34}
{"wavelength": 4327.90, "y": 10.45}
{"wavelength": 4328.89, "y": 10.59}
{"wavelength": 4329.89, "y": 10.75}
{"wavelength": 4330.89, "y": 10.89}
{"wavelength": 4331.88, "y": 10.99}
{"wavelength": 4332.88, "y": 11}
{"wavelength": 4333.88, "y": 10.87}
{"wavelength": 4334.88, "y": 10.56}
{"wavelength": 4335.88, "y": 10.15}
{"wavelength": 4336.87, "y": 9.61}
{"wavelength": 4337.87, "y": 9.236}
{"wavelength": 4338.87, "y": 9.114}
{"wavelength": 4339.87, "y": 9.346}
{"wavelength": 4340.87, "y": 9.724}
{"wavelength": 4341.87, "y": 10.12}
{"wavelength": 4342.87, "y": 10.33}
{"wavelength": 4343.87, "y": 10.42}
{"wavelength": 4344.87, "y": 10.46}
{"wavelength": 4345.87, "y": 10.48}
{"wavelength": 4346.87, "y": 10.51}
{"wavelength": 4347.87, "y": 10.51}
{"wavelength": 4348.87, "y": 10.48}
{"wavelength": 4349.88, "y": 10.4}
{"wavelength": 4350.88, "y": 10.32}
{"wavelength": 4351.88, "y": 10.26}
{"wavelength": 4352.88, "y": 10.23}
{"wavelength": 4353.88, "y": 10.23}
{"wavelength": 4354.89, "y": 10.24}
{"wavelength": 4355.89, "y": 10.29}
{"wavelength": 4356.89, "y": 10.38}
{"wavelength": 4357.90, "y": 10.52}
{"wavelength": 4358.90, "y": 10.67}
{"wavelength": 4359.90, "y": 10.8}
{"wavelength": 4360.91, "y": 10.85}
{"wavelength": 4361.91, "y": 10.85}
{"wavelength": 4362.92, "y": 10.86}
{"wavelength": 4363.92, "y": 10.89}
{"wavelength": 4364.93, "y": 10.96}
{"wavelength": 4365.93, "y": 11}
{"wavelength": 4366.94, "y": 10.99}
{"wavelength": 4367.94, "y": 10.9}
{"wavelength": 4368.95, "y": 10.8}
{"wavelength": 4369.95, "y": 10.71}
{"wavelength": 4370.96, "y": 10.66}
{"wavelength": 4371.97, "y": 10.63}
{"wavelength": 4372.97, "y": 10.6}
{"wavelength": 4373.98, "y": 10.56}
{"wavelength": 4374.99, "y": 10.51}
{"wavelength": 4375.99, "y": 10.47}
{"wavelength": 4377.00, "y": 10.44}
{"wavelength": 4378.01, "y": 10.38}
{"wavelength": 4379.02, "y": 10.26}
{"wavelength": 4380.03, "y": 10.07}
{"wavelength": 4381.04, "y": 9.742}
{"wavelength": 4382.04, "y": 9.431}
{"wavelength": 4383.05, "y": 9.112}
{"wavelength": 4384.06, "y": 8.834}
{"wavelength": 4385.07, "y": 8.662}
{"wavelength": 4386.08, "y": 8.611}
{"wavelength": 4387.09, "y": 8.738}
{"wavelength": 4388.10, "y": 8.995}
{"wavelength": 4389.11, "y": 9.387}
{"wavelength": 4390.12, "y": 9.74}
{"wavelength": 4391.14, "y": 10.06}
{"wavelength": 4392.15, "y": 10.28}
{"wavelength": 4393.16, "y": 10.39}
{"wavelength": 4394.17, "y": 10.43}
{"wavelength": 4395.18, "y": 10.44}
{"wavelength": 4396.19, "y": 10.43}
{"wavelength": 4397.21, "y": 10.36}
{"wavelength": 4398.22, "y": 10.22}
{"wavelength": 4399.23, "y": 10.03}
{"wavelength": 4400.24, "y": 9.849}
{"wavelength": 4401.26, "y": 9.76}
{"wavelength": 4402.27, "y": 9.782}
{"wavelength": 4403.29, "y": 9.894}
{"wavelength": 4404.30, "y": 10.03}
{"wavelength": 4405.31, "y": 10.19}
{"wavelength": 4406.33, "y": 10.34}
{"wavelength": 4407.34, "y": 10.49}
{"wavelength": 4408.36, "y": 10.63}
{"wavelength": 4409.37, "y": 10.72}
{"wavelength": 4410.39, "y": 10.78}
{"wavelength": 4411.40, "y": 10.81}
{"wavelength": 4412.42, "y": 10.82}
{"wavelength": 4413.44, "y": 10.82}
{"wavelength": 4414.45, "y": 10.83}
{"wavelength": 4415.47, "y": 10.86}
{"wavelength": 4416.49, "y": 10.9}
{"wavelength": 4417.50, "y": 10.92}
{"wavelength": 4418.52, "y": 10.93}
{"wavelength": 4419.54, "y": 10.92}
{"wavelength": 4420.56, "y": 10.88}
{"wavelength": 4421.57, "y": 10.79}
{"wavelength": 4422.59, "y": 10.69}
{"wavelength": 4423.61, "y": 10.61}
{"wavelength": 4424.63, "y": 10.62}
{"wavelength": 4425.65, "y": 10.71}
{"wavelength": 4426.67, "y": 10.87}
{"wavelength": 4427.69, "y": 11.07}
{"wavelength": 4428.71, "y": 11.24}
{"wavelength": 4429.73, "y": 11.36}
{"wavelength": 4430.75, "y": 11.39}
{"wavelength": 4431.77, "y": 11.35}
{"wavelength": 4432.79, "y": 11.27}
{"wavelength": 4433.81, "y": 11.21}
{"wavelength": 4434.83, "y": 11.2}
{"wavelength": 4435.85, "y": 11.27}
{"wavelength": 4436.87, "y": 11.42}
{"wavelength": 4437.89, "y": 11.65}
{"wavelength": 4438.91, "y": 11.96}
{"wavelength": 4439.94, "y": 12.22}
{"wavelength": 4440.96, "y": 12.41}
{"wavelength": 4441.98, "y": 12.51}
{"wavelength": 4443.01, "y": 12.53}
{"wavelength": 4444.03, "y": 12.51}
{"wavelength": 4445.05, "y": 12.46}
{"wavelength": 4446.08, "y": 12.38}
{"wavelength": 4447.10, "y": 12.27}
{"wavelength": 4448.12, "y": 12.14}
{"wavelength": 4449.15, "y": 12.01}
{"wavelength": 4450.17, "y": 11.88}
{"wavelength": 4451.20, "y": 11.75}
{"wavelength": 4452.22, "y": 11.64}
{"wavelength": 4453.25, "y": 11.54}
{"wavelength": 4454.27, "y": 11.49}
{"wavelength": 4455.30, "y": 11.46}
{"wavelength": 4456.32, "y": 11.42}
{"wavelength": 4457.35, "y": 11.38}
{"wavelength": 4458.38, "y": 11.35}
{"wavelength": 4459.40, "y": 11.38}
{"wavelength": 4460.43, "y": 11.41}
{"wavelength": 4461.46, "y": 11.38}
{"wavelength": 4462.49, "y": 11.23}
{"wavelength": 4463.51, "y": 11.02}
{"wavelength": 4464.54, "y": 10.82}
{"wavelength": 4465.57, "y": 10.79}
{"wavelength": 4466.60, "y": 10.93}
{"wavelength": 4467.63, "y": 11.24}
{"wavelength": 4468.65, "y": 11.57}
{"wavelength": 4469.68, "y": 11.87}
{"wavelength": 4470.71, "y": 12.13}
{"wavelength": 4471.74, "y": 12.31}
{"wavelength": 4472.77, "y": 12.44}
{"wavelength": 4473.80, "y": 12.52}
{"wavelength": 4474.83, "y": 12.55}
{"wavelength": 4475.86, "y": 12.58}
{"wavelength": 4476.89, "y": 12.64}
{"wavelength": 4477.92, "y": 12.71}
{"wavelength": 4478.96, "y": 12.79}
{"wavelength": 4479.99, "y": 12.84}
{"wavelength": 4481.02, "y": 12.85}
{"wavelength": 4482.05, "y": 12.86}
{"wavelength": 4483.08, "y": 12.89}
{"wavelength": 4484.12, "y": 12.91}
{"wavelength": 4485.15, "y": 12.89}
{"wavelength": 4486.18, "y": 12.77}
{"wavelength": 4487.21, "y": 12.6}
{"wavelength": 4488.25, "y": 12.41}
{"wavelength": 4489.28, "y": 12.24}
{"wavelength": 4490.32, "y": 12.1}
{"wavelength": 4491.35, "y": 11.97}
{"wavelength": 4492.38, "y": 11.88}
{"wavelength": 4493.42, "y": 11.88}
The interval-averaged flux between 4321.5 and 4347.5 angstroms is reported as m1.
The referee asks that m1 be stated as 10.3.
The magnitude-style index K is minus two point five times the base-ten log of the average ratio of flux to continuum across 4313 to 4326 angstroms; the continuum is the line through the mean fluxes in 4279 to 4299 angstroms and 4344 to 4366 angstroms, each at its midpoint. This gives -0.07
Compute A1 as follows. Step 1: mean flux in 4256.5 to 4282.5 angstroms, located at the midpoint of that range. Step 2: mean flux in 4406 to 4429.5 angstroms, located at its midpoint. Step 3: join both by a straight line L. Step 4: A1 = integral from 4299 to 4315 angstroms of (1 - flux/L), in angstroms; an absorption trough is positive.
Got 2.3 angstroms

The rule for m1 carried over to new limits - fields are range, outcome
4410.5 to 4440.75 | 11.1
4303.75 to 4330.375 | 9.46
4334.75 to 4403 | 10.2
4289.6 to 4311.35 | 7.89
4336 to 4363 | 10.3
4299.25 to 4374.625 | 9.92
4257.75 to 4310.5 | 8.45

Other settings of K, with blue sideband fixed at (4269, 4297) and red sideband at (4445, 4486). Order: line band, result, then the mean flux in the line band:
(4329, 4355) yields -0.06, 10.3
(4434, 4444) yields -0.04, 11.9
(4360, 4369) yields -0.08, 10.9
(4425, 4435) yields 0.02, 11.2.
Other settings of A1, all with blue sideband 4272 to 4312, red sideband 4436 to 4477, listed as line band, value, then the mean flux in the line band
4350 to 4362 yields -1.0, 10.5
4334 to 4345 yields -0.7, 9.93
